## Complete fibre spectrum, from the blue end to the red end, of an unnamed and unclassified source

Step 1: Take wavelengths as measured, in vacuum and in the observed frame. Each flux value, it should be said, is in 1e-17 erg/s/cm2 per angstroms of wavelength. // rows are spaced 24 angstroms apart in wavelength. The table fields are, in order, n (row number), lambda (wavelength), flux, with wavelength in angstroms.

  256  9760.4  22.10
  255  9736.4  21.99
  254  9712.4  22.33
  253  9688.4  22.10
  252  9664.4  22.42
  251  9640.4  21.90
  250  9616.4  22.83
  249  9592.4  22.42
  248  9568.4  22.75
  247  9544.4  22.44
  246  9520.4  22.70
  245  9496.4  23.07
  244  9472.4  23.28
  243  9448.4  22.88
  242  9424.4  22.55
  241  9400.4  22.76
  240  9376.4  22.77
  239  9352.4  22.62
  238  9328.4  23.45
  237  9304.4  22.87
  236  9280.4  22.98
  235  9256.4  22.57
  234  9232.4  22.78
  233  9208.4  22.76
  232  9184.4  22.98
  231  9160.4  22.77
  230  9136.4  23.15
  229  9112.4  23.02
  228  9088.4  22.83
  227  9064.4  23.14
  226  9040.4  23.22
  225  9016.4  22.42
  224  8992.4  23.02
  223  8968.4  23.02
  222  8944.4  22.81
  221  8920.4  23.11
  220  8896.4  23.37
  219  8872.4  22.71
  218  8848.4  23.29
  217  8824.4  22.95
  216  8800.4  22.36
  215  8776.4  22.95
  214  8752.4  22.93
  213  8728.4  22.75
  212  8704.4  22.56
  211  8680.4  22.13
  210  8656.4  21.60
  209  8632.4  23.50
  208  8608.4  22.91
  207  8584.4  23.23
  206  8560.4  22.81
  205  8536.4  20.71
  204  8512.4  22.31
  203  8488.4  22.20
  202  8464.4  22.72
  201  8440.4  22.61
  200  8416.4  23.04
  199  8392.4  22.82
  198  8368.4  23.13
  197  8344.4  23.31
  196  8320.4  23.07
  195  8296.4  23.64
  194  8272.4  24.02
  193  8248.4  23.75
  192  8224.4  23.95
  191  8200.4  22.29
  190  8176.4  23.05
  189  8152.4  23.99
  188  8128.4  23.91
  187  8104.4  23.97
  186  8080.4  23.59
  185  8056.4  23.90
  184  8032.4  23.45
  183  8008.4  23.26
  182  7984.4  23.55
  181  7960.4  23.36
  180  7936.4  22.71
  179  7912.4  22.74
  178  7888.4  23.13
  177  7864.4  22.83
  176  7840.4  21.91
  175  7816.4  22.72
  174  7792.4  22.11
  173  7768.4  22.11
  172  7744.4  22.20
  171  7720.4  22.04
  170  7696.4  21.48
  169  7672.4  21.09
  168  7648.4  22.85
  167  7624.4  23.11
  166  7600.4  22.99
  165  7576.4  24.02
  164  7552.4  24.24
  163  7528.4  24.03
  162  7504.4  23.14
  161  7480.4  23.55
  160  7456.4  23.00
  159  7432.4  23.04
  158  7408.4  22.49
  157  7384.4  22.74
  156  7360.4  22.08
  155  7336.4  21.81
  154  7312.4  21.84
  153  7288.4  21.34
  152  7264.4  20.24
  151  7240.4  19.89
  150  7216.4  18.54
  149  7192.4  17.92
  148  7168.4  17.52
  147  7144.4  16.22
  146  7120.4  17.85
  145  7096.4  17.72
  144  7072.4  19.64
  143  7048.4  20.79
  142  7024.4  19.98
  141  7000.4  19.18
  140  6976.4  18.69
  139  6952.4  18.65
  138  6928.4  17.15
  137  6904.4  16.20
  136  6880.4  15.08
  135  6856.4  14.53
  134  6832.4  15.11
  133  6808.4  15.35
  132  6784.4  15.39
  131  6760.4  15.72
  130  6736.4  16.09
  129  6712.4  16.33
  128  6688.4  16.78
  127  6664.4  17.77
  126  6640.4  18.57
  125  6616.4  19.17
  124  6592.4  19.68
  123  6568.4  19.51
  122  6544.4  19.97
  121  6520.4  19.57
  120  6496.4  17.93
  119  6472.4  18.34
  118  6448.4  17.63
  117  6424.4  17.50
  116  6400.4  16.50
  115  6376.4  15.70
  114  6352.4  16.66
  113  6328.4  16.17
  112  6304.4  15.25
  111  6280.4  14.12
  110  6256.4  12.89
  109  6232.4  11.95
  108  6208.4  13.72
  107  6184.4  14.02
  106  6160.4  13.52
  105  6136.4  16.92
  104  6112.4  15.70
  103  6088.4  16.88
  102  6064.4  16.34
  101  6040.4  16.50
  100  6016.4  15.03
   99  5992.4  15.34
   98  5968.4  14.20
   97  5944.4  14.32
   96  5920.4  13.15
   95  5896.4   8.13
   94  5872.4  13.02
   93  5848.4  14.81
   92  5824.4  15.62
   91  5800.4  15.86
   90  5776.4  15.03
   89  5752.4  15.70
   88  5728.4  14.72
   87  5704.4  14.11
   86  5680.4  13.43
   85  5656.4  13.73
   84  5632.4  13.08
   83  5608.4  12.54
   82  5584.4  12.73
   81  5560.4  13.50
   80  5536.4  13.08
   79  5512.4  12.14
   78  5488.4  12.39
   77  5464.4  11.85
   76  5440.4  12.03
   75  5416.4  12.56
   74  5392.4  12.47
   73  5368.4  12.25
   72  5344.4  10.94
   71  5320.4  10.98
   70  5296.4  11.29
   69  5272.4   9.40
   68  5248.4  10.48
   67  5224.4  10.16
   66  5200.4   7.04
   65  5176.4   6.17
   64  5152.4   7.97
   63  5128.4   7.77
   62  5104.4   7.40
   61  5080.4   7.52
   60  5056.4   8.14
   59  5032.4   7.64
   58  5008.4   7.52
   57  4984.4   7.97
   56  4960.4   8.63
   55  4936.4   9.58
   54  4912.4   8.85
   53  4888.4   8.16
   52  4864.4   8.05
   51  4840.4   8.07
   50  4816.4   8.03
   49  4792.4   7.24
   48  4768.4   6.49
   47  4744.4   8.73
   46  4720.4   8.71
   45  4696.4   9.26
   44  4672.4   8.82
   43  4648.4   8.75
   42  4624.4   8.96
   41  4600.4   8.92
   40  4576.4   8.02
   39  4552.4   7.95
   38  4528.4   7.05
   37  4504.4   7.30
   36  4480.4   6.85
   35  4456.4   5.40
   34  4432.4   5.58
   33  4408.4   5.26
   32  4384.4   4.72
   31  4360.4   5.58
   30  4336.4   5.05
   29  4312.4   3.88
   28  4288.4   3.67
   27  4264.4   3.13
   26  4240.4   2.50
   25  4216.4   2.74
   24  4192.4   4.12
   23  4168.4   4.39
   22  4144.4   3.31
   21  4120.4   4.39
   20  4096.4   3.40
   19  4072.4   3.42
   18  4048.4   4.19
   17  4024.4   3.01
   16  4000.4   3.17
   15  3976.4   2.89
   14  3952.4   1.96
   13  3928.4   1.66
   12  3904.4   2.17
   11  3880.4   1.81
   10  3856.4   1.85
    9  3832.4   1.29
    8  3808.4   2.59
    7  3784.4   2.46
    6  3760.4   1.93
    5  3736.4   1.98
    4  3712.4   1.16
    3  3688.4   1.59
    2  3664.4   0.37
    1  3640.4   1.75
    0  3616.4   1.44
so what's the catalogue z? 0.00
